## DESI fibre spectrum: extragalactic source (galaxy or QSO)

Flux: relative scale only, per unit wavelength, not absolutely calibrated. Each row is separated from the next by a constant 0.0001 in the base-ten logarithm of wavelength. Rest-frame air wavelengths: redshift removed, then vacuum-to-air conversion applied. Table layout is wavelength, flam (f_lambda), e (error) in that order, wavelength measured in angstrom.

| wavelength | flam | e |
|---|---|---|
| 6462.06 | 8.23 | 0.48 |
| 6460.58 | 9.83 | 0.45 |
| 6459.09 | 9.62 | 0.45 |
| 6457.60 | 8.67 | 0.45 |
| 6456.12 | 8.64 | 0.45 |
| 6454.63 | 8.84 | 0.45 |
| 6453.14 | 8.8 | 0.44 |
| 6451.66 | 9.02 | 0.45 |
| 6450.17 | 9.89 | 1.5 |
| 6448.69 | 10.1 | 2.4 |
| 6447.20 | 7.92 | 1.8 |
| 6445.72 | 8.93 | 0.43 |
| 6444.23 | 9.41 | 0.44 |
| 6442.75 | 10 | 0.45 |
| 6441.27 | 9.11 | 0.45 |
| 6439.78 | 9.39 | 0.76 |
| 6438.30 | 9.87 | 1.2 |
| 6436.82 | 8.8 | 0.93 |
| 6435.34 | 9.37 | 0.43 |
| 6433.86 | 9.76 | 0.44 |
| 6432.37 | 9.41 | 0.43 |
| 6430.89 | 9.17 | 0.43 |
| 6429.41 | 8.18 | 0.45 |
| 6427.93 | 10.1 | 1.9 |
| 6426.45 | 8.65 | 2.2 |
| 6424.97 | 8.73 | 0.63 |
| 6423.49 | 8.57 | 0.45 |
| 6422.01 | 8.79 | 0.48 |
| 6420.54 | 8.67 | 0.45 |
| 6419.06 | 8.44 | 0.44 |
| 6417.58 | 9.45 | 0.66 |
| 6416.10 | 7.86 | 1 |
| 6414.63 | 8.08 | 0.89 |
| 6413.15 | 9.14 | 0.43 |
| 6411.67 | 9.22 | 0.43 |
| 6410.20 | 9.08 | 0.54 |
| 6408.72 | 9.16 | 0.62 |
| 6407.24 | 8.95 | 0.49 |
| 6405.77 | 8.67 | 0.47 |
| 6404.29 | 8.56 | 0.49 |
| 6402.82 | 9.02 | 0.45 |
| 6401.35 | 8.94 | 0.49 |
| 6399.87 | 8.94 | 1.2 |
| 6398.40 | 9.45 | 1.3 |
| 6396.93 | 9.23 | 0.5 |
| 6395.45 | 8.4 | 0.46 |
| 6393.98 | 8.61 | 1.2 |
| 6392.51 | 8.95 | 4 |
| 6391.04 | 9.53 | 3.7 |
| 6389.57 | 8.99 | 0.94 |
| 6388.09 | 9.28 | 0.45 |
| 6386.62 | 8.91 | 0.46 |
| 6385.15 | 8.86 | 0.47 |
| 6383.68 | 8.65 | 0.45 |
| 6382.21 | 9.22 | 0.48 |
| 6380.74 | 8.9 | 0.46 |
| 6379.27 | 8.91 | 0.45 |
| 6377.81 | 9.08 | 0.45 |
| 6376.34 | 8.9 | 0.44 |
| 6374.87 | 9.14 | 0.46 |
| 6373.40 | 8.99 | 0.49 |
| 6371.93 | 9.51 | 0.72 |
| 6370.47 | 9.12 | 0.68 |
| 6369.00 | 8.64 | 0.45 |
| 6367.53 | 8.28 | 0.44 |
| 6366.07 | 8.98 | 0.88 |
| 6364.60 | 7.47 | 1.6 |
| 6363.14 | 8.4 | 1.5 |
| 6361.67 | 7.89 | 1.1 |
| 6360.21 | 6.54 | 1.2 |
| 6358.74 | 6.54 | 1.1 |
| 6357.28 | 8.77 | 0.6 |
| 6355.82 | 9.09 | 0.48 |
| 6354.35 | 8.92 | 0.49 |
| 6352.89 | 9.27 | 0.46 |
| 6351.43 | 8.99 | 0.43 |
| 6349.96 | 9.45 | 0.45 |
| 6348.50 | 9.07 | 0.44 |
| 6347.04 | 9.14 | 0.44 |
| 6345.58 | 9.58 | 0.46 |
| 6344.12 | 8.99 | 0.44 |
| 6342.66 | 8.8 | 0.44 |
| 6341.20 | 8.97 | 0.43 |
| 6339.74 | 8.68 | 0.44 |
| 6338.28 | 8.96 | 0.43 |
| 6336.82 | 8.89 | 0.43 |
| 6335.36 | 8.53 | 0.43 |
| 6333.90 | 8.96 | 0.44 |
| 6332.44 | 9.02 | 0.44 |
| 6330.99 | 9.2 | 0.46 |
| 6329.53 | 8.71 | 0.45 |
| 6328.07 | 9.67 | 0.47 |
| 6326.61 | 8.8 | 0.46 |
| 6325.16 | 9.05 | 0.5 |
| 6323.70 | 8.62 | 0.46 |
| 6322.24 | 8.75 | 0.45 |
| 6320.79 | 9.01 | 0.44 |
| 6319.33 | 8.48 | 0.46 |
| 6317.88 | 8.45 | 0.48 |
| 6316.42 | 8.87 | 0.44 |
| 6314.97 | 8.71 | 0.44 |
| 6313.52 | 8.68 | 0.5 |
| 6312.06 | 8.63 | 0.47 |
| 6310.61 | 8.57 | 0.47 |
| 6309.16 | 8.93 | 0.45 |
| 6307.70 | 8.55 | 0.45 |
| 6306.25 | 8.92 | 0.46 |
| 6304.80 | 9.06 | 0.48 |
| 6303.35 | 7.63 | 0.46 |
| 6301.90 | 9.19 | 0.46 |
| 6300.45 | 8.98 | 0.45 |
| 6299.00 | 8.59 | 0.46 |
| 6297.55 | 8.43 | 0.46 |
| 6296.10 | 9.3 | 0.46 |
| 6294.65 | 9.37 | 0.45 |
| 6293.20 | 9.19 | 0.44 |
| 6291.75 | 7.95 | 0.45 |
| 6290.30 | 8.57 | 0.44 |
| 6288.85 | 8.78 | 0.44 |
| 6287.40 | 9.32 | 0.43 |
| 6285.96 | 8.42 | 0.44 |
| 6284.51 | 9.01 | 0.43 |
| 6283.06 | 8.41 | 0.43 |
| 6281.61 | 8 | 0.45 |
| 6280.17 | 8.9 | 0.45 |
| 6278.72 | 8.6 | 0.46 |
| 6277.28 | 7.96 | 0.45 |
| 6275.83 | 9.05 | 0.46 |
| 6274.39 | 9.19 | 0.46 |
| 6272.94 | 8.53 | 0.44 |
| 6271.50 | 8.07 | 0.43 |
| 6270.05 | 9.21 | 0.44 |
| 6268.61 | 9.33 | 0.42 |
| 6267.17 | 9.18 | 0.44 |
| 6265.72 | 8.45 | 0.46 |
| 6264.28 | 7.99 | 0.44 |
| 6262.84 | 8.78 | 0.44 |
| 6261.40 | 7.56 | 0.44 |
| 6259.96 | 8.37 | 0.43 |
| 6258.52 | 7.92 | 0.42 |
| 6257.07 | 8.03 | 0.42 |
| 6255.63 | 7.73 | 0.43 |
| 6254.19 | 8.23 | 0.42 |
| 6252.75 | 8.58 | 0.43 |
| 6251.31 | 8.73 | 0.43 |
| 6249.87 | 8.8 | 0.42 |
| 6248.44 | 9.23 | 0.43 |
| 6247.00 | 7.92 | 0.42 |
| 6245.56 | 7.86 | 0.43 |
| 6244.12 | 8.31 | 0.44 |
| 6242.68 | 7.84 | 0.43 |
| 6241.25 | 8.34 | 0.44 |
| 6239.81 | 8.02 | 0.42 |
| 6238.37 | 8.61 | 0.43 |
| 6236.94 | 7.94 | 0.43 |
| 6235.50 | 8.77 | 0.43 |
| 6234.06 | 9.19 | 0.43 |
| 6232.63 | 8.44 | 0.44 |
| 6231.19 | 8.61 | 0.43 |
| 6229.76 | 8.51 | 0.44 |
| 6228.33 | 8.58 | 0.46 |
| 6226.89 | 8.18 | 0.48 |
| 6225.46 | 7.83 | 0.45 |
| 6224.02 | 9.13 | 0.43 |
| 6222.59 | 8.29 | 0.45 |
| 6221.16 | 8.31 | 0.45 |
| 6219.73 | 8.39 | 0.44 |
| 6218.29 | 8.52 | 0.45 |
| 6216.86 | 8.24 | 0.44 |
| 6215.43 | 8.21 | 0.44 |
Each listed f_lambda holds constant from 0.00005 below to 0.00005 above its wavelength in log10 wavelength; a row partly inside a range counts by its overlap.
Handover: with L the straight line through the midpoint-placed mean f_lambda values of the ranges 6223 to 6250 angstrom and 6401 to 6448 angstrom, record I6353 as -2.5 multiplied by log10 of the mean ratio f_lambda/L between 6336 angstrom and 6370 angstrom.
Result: 0.018 mag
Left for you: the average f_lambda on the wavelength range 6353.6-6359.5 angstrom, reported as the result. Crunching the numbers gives 8.32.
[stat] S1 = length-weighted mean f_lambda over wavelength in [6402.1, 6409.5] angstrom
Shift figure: 8.87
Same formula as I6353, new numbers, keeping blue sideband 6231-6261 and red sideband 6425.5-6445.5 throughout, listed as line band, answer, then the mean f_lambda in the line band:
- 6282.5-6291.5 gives -0.02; 8.71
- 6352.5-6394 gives 0.04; 8.7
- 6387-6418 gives 0.03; 8.92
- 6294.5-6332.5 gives -0.02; 8.81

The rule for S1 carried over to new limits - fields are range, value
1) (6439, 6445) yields 9.47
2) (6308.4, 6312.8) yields 8.69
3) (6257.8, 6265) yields 8.13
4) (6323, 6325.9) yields 8.85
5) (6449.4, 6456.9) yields 9.05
